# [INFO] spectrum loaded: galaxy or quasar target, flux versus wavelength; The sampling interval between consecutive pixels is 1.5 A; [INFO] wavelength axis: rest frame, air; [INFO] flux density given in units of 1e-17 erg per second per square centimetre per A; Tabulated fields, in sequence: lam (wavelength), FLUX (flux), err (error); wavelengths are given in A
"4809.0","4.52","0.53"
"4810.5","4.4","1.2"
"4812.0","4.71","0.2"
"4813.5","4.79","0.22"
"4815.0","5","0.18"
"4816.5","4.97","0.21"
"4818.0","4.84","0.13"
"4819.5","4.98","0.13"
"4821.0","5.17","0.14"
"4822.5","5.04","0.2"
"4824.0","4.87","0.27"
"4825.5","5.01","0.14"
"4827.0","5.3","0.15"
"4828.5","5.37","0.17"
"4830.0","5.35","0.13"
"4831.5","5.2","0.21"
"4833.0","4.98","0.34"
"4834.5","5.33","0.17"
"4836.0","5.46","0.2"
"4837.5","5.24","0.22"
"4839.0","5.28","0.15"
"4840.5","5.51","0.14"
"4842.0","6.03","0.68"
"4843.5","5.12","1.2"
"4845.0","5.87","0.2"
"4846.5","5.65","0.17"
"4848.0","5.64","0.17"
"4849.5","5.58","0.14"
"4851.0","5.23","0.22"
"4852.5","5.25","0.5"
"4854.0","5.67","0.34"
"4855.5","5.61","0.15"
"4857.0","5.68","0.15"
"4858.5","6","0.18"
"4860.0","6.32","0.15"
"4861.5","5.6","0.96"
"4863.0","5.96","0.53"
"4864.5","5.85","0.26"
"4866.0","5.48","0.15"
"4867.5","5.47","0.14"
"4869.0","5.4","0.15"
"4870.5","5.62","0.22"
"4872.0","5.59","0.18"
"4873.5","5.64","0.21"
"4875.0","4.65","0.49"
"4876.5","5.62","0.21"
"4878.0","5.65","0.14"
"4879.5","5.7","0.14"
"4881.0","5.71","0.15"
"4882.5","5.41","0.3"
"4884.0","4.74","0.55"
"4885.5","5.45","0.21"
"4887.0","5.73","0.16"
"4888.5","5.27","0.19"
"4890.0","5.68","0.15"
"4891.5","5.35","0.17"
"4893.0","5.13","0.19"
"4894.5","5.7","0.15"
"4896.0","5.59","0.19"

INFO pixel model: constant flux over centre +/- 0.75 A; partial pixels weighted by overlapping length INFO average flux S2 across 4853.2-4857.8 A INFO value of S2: 5.65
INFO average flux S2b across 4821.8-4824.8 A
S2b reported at 4.95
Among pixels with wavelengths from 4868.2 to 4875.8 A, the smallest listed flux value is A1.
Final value 4.65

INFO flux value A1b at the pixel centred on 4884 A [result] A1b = 4.74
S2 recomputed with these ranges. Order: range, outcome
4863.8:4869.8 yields 5.55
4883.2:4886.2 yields 5.09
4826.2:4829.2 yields 5.33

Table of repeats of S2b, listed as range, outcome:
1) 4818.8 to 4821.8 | 5.08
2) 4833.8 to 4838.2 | 5.34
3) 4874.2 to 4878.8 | 5.31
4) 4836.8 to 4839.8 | 5.26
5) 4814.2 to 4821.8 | 4.99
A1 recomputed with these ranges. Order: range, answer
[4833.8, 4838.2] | 5.24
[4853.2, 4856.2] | 5.61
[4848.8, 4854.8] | 5.23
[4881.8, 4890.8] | 4.74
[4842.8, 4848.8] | 5.12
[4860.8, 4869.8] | 5.4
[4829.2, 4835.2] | 4.98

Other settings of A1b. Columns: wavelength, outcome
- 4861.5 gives 5.6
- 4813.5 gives 4.79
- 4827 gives 5.3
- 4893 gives 5.13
